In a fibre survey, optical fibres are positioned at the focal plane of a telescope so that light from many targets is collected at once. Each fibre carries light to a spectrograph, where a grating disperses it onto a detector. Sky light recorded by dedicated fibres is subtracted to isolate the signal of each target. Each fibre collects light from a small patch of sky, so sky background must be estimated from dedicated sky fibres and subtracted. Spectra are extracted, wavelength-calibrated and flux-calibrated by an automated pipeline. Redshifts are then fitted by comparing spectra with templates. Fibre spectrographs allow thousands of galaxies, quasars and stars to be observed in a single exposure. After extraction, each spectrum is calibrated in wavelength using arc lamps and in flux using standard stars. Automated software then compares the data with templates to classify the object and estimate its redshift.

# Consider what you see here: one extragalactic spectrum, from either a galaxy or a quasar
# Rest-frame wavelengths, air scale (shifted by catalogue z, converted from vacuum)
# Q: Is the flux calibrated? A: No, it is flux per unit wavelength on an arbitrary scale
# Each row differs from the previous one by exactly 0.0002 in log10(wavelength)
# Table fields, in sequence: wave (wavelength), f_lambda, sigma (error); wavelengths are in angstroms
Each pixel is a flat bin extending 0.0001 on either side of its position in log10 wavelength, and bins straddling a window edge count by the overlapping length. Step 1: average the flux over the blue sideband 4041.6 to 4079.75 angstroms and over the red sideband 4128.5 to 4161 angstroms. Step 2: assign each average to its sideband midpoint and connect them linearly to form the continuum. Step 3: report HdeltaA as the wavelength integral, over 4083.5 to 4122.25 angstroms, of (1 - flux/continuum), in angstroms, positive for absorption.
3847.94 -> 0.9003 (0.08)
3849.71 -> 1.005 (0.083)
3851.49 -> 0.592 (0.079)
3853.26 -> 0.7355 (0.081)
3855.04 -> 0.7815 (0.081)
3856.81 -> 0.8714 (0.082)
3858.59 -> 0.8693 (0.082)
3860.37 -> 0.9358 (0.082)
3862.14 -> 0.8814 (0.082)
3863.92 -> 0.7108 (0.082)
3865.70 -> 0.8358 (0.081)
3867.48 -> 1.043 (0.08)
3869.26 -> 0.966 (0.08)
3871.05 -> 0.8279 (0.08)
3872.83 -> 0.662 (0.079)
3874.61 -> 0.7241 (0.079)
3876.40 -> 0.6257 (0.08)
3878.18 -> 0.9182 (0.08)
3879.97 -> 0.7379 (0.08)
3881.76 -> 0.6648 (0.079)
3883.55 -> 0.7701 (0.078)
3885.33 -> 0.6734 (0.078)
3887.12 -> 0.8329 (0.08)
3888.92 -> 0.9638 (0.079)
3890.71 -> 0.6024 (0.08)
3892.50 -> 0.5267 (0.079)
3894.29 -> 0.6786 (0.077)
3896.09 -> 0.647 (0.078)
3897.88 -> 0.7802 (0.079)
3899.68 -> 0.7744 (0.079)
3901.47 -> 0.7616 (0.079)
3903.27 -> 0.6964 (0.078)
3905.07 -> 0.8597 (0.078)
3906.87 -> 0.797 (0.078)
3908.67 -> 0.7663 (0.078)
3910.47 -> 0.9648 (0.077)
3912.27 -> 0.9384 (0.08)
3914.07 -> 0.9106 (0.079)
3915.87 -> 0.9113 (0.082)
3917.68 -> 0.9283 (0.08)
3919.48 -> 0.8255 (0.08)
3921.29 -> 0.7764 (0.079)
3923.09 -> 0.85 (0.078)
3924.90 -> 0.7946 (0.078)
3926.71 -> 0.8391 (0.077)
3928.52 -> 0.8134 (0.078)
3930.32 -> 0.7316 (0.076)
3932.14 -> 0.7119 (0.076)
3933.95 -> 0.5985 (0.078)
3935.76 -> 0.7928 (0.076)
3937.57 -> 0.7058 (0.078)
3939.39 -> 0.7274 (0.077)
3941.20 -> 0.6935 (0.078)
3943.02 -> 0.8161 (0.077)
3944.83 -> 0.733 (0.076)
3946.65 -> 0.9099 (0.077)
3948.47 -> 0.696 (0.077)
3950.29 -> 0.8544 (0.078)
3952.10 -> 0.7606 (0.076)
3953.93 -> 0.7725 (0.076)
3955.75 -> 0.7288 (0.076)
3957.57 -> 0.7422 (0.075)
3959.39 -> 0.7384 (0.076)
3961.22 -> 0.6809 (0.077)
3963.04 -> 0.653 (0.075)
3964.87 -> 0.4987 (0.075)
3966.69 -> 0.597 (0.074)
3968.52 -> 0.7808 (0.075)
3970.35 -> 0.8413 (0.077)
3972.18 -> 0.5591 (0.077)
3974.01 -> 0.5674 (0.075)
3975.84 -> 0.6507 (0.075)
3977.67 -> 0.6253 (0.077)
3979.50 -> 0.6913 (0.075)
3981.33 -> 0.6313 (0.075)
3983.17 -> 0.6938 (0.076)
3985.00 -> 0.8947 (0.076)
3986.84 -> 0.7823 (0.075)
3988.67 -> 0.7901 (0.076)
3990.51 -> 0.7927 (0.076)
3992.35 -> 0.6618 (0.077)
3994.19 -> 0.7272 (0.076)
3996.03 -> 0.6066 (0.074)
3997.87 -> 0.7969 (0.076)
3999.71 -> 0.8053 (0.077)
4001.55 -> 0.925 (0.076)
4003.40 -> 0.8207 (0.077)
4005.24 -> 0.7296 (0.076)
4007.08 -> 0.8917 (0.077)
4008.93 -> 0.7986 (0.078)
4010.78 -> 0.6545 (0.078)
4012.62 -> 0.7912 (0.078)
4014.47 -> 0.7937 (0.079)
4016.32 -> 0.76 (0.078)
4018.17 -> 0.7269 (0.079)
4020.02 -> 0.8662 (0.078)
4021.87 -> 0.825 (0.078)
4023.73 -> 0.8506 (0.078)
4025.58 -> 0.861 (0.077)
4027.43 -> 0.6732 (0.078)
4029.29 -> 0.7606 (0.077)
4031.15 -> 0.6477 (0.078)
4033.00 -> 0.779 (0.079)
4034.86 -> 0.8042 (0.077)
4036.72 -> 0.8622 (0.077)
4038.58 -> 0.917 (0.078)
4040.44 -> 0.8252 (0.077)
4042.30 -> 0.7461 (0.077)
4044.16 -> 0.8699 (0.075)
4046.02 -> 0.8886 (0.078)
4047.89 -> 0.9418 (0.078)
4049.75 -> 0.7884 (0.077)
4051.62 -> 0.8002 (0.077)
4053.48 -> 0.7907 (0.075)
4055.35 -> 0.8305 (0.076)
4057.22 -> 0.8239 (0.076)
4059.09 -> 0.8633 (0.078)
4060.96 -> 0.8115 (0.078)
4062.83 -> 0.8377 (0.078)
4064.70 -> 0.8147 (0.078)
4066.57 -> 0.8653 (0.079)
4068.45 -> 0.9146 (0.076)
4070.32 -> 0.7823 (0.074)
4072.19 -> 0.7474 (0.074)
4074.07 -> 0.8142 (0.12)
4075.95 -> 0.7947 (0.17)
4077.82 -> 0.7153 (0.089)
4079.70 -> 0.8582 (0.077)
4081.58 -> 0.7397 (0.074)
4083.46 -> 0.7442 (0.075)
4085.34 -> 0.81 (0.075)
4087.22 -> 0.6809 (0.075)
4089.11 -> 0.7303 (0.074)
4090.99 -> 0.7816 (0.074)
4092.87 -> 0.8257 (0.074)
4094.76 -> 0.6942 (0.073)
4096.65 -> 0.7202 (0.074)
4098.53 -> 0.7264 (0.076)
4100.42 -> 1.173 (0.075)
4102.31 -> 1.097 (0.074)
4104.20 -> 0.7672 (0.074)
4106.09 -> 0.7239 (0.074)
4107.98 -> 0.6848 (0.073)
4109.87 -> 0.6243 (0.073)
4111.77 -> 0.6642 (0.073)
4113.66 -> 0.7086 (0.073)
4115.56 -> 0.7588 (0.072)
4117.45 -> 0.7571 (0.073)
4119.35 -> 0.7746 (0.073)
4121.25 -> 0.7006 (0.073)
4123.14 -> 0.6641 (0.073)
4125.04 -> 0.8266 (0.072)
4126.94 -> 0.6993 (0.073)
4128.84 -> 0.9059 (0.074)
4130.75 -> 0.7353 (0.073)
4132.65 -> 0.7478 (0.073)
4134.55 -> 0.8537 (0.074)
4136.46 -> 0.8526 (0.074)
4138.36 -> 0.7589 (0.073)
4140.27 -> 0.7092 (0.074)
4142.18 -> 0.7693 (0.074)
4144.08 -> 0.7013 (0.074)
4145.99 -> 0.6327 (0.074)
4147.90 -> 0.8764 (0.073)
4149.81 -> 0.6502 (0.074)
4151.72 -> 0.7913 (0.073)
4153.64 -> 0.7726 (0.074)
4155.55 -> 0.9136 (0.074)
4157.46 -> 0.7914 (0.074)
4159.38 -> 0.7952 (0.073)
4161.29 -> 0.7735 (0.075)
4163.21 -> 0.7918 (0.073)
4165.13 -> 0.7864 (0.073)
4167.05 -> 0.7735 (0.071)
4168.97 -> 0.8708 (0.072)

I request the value 1.50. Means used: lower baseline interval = 0.823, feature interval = 0.769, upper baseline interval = 0.777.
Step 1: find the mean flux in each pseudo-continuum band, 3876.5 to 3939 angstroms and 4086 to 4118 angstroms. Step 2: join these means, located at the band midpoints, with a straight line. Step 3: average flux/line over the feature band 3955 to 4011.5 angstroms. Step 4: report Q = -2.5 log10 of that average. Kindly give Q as 0.08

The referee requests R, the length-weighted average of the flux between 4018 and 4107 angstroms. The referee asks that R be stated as 0.811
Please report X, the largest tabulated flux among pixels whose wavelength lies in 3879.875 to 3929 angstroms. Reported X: 0.9648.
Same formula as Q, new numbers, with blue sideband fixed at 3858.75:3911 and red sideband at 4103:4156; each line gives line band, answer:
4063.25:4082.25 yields -0.07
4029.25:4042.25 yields -0.05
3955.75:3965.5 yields 0.15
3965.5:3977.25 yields 0.17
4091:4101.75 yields -0.11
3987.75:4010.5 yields -0.01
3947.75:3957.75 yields 0.01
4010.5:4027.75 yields -0.03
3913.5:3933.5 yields -0.06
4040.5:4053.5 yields -0.10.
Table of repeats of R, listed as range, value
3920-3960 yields 0.764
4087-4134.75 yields 0.77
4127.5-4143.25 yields 0.789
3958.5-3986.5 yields 0.676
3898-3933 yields 0.823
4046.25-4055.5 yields 0.834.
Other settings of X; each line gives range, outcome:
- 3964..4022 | 0.925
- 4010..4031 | 0.8662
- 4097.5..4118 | 1.173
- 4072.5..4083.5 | 0.8582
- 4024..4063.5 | 0.9418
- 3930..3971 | 0.9099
